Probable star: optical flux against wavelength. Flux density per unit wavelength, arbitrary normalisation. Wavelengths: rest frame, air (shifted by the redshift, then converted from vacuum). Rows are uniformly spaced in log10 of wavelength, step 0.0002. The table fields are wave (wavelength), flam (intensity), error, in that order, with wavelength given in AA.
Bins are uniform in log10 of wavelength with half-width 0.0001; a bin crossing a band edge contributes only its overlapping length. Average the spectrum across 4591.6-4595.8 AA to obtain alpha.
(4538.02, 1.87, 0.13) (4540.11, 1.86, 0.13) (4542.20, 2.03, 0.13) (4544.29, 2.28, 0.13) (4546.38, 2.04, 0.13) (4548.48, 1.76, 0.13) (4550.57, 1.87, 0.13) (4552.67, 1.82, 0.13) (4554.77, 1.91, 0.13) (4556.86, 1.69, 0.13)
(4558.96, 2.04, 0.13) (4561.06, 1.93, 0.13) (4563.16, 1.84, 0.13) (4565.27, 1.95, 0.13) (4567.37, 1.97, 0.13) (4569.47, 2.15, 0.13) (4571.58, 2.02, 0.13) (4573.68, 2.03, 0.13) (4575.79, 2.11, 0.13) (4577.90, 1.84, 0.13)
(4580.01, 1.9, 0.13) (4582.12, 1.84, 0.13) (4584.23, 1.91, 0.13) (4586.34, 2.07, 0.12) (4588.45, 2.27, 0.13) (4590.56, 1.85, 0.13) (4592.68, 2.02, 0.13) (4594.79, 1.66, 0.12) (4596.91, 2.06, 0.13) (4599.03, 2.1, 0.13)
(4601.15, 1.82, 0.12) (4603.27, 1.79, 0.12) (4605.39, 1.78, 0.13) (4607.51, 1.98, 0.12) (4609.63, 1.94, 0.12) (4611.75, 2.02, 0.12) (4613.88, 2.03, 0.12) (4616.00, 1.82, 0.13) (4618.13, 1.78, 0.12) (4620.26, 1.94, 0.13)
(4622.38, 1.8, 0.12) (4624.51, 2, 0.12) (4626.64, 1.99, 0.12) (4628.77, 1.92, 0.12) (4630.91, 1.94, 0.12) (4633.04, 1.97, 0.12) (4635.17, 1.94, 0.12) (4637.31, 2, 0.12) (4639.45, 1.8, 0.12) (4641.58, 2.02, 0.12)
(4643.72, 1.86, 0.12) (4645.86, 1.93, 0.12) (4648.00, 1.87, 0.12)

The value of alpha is 1.84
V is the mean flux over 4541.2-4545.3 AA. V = 2.16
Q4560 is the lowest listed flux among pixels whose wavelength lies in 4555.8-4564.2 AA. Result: 1.69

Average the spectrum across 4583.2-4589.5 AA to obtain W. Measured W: 2.09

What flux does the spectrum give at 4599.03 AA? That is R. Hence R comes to 2.1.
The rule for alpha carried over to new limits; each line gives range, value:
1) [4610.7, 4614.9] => 2.02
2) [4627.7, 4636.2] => 1.94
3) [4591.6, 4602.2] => 1.93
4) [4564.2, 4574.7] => 2.02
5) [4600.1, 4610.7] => 1.86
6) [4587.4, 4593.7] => 2.05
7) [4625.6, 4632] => 1.95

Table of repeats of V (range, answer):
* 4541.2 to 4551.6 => 2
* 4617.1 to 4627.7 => 1.9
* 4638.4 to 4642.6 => 1.91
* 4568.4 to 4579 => 2.03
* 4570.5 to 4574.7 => 2.03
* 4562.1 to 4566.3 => 1.89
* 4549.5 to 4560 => 1.87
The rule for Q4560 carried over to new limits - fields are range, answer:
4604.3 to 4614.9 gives 1.78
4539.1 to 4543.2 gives 1.86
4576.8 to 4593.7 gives 1.84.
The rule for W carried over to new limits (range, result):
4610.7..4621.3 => 1.92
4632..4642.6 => 1.95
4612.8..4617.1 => 1.92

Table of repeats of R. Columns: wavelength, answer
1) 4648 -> 1.87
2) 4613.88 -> 2.03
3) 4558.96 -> 2.04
